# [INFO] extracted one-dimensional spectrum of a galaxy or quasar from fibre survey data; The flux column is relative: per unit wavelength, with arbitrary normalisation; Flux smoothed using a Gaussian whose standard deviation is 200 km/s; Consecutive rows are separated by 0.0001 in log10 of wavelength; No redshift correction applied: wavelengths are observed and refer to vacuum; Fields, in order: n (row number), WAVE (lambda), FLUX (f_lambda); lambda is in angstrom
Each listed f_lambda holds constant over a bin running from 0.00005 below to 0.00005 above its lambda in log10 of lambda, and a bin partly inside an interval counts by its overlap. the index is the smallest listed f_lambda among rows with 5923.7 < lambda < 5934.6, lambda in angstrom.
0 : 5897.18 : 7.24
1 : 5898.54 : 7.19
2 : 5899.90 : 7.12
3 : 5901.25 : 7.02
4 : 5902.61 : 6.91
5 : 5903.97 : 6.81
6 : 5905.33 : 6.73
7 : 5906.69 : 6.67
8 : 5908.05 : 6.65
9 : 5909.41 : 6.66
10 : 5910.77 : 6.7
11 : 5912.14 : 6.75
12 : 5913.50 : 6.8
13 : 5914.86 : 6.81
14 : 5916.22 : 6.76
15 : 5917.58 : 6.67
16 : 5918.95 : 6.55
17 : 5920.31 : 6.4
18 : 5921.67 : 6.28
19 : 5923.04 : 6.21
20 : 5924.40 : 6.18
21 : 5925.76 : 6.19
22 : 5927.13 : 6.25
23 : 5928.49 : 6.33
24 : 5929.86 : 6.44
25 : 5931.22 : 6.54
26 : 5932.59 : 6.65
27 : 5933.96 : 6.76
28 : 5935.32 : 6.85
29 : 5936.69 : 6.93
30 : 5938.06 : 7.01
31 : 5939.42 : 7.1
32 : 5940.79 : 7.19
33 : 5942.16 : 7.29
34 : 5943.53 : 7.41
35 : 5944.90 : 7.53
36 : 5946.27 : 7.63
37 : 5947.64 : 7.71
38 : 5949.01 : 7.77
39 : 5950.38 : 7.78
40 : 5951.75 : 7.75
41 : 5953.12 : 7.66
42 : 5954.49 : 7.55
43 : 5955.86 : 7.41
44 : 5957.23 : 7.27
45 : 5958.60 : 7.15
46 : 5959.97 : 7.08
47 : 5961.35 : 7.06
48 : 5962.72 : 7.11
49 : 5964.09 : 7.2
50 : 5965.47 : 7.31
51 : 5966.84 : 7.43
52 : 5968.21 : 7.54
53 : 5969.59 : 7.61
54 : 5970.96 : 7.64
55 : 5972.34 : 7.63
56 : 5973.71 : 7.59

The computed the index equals 6.18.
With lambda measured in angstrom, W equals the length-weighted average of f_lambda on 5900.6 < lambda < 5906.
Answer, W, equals 6.86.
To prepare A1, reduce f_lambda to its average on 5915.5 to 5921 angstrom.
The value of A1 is 6.6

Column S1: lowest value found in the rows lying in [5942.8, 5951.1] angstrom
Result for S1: 7.41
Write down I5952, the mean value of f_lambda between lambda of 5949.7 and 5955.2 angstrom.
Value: 7.69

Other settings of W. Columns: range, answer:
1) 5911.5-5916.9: 6.79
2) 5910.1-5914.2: 6.74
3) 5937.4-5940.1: 7.07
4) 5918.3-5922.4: 6.41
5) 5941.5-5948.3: 7.51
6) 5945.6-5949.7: 7.7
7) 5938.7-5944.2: 7.25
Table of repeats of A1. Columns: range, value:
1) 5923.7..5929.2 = 6.24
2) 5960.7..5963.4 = 7.09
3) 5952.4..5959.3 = 7.42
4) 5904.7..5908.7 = 6.68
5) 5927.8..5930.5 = 6.38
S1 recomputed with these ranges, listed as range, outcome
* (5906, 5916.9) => 6.65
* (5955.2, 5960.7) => 7.08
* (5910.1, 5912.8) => 6.7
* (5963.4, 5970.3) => 7.2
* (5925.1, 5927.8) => 6.19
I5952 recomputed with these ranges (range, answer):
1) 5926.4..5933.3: 6.43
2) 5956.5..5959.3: 7.23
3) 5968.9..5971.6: 7.63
